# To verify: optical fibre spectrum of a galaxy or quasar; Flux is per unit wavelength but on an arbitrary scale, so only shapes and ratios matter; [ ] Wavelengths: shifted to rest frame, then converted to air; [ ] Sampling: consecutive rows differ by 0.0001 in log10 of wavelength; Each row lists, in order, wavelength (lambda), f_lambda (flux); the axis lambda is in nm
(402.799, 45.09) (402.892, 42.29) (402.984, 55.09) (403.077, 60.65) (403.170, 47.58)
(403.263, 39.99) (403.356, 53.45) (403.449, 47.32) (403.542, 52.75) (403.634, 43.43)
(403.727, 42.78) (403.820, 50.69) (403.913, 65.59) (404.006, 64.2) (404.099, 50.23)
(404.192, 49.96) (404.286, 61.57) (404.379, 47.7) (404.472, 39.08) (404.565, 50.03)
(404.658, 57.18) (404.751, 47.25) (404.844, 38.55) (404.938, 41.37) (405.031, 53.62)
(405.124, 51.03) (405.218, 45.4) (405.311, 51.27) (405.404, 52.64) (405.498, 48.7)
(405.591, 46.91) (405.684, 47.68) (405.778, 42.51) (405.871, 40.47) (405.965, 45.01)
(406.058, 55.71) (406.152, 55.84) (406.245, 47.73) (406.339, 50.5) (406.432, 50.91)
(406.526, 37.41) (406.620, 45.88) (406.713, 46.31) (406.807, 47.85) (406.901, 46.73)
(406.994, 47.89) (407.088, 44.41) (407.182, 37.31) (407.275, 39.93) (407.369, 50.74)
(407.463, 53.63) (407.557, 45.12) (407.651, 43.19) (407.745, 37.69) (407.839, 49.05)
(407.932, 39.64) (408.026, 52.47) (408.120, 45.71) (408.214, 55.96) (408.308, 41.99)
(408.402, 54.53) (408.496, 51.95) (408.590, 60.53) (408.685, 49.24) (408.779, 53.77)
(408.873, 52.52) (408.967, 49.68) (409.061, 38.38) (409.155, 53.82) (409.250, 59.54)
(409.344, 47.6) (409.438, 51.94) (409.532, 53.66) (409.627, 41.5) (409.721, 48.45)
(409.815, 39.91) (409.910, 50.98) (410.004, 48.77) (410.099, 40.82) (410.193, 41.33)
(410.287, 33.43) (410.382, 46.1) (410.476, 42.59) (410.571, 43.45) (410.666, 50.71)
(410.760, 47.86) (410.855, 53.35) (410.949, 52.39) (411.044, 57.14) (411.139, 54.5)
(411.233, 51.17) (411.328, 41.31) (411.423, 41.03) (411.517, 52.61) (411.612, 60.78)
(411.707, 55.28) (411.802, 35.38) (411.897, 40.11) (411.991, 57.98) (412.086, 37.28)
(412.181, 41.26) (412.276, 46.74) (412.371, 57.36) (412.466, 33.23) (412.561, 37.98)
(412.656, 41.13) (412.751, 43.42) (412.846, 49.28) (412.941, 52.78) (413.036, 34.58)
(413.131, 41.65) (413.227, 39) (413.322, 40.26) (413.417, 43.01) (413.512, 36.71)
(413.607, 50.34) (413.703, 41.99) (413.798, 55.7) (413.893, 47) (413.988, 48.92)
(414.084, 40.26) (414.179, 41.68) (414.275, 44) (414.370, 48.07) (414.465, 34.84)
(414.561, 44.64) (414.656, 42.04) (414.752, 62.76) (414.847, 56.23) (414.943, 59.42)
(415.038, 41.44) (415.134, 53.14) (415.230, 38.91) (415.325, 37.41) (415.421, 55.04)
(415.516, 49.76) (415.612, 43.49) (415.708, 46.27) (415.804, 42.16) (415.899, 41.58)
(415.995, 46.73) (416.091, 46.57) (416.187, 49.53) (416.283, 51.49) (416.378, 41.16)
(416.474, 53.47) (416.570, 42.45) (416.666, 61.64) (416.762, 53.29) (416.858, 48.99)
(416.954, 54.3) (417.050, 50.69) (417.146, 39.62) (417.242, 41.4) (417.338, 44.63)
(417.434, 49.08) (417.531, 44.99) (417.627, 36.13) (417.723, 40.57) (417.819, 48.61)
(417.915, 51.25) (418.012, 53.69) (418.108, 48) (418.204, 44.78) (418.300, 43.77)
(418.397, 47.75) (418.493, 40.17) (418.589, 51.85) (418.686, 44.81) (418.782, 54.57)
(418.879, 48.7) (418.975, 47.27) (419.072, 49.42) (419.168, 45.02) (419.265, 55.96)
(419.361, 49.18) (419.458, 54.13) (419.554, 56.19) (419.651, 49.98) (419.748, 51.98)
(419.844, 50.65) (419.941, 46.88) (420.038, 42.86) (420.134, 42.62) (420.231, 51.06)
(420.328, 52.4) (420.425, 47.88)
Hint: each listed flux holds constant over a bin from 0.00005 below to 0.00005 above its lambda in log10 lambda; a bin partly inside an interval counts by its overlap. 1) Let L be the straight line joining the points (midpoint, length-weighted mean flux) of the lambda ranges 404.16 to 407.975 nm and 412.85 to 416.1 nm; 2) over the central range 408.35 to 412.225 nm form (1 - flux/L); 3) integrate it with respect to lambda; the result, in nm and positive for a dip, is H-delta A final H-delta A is -0.17 nm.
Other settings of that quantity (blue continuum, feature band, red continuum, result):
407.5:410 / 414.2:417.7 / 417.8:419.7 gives 0.148 nm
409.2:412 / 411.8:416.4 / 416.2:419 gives 0.240 nm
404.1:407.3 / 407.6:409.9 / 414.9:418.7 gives -0.074 nm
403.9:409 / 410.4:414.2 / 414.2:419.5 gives 0.159 nm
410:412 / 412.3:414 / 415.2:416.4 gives 0.093 nm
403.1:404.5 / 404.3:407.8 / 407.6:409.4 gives 0.220 nm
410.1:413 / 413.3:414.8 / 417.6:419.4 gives 0.053 nm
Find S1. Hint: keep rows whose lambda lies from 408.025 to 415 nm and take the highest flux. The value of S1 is 62.76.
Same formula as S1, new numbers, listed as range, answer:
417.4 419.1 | 54.57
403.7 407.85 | 65.59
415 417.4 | 61.64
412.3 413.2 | 57.36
